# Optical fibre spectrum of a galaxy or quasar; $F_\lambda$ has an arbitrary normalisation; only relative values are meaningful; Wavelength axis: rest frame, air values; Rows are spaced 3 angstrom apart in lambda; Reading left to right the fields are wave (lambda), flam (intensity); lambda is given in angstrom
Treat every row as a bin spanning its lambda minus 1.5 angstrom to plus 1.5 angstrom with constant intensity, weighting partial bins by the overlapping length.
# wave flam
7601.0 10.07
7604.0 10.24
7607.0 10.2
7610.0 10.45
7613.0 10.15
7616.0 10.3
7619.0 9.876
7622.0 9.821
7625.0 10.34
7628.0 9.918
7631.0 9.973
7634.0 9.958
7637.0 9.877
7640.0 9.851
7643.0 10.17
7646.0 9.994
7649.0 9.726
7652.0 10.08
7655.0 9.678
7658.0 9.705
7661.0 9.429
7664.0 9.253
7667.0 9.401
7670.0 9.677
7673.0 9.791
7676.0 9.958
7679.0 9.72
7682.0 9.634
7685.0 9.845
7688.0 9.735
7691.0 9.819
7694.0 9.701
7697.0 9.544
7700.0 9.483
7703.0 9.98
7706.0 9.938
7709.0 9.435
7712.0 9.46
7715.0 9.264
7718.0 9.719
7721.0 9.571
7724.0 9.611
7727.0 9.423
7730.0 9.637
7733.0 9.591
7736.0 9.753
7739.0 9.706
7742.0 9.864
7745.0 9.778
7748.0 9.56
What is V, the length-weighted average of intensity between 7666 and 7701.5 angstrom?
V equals 9.7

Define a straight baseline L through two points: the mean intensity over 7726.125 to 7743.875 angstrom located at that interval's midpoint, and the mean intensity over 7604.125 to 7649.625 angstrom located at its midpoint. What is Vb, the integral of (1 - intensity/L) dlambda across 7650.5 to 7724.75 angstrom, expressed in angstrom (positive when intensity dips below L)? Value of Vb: 1.4 angstrom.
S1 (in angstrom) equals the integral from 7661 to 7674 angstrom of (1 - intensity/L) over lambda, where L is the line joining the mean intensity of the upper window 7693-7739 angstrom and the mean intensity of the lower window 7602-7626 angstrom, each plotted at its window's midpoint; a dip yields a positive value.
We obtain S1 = 0.5 angstrom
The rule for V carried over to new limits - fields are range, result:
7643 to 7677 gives 9.72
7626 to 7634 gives 9.97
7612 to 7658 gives 9.97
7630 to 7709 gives 9.76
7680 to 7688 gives 9.74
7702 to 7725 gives 9.61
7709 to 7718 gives 9.43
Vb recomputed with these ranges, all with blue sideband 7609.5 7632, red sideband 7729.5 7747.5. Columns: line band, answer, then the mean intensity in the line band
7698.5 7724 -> 0.5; 9.61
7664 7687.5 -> 0.5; 9.69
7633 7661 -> 0.4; 9.87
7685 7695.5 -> 0.1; 9.77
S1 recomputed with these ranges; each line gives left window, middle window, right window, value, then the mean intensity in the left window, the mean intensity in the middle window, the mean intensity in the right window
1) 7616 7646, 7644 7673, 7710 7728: 0.5 angstrom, 9.99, 9.68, 9.51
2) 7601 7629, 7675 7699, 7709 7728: -0.1 angstrom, 10.1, 9.73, 9.5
